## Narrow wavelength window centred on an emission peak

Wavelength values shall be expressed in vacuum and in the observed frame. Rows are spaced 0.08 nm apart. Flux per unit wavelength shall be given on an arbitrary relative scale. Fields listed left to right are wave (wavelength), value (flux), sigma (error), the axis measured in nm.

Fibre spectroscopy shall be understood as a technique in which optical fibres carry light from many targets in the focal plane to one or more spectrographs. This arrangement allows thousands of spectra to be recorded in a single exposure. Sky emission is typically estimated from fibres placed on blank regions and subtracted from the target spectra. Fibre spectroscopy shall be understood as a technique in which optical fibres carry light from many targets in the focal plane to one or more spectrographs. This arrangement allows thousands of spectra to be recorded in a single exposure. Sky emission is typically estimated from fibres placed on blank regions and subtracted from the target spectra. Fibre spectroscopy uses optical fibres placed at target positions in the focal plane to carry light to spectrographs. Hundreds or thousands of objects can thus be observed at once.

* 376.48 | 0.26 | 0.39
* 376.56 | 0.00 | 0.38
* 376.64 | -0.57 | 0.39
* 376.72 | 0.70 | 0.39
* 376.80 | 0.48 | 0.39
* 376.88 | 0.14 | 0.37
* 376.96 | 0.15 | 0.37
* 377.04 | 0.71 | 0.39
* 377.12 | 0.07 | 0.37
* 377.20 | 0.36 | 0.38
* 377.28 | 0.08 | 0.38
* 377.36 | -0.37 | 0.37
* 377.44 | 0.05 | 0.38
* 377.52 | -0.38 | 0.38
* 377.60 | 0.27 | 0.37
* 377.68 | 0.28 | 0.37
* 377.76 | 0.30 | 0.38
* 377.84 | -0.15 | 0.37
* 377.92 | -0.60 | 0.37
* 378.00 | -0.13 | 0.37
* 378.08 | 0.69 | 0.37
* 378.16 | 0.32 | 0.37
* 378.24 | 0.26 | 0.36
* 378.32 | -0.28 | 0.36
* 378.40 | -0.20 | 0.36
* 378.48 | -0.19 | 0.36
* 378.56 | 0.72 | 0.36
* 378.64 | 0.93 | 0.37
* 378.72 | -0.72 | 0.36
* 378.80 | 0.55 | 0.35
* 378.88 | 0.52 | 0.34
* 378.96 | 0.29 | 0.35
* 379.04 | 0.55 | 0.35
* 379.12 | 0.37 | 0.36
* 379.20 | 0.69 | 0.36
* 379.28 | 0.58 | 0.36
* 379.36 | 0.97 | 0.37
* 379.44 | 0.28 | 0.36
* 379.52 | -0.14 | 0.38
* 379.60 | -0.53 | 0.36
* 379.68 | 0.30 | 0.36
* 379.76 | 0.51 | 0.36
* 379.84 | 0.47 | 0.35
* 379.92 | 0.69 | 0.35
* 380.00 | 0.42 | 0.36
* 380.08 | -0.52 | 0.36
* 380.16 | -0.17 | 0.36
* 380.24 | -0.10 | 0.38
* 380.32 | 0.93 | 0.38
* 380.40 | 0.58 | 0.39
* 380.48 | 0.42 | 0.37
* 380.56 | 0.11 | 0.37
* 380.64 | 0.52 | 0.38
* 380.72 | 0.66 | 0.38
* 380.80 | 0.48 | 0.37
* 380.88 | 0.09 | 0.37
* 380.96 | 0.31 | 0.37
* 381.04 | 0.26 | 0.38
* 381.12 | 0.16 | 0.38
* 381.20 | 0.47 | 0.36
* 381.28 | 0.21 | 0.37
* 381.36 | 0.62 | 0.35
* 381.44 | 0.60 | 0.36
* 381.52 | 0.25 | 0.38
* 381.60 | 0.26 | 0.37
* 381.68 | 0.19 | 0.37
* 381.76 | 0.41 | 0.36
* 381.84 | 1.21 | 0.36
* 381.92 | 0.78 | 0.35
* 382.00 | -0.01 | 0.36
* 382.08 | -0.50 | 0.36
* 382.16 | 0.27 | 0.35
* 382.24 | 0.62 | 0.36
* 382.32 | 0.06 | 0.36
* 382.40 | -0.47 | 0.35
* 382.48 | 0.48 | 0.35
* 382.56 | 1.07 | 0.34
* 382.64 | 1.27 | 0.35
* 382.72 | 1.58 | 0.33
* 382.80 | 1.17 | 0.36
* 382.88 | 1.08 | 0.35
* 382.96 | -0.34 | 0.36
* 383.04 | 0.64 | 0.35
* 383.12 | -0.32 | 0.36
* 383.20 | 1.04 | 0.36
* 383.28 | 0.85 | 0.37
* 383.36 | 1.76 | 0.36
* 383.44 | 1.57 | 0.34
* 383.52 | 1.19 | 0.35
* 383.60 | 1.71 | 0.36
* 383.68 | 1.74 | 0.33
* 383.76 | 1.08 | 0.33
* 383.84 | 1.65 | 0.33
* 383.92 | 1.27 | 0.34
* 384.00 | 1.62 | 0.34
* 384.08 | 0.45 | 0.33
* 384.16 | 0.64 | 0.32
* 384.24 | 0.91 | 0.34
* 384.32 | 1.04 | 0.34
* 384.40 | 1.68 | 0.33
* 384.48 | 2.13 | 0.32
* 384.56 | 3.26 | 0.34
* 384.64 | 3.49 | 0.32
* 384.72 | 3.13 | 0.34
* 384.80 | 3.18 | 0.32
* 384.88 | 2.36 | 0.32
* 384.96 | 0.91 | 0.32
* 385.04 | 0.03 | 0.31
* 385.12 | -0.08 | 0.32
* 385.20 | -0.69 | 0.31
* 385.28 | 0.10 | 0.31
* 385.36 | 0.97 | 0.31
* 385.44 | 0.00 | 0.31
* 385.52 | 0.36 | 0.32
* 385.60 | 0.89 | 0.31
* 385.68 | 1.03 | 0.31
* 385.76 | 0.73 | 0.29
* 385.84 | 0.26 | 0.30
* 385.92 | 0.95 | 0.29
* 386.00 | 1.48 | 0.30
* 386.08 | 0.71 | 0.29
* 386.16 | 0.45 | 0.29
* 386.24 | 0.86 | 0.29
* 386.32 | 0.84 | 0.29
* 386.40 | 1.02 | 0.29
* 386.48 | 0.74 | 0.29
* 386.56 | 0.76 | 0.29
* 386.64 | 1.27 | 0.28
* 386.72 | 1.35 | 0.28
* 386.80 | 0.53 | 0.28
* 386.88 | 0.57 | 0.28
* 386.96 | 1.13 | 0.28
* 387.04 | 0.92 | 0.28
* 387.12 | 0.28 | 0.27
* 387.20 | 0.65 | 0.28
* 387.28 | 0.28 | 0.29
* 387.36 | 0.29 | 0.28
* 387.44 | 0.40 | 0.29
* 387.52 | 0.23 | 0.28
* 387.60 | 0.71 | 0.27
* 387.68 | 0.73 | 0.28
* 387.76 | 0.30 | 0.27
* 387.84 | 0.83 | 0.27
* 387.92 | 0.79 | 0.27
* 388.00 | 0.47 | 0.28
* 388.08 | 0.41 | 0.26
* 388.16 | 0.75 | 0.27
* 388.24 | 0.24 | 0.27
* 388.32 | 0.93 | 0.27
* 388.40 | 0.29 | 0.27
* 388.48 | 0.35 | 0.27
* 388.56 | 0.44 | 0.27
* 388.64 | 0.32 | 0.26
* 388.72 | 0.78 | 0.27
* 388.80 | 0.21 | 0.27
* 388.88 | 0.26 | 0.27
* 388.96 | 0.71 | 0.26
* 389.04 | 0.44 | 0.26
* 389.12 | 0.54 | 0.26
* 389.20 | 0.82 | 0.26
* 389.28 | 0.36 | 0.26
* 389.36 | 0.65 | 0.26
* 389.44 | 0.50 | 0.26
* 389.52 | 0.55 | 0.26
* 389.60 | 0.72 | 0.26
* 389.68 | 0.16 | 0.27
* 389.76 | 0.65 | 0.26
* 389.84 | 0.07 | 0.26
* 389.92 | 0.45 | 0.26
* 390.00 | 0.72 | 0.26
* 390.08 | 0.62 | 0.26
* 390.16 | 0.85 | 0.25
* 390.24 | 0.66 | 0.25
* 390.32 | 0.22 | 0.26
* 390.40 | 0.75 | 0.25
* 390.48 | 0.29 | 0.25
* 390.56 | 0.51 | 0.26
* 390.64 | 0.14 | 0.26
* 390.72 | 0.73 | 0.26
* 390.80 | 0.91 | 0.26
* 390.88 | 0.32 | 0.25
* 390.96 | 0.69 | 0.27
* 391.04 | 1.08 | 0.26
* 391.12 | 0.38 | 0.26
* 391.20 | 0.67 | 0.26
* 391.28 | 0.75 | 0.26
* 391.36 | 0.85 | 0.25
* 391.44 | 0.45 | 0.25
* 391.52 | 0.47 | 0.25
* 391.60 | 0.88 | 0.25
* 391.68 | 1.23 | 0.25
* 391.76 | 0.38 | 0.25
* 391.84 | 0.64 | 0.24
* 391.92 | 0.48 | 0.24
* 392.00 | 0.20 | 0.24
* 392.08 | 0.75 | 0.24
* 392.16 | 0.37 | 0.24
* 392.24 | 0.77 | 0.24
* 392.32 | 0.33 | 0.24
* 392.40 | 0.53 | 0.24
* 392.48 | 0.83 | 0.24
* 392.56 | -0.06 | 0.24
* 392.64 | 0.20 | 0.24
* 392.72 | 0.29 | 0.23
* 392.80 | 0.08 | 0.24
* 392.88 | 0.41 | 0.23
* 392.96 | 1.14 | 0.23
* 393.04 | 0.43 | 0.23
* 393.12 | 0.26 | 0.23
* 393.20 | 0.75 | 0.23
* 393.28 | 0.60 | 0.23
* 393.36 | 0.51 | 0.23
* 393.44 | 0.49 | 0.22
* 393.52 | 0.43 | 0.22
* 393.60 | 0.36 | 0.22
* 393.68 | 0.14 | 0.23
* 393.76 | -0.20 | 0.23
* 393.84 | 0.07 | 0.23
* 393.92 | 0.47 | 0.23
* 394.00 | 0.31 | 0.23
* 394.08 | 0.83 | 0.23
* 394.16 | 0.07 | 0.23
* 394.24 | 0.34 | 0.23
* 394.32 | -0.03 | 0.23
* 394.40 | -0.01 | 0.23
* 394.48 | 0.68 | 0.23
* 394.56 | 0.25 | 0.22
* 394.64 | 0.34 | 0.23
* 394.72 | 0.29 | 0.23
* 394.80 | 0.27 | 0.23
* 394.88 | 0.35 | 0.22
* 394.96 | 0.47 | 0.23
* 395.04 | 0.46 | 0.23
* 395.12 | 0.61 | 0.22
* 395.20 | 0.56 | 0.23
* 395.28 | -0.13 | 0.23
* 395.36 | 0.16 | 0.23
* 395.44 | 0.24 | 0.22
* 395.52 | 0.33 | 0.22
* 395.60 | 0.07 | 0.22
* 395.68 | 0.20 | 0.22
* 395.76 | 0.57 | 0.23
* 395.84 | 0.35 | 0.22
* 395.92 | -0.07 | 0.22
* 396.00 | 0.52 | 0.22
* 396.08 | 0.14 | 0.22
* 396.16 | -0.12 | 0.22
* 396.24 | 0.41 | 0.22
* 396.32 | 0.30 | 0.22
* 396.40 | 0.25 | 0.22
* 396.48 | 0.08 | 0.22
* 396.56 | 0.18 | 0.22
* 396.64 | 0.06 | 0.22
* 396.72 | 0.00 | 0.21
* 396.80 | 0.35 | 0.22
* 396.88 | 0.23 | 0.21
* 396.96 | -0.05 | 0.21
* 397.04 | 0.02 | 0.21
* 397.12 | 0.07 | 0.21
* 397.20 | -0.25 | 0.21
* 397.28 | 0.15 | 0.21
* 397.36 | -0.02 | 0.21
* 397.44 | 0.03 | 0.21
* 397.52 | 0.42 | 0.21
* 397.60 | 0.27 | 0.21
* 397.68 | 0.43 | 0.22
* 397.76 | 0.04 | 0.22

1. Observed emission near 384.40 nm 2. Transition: Lyman alpha 1216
